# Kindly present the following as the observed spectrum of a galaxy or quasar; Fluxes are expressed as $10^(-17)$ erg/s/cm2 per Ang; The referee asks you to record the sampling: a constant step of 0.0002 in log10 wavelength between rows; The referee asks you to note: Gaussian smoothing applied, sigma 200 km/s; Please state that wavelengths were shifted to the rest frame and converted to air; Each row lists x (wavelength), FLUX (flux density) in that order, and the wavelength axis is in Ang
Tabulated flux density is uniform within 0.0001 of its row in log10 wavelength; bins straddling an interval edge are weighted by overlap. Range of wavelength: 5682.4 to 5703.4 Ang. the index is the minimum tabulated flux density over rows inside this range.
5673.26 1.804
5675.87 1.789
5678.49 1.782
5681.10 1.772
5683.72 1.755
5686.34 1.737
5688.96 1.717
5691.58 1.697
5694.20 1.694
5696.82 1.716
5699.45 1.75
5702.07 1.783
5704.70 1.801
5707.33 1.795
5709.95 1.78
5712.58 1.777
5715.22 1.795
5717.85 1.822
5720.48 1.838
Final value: 1.694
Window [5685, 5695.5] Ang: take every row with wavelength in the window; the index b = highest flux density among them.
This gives 1.737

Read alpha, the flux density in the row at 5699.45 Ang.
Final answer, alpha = 1.75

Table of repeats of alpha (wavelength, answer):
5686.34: 1.737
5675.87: 1.789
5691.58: 1.697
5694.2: 1.694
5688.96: 1.717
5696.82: 1.716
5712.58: 1.777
